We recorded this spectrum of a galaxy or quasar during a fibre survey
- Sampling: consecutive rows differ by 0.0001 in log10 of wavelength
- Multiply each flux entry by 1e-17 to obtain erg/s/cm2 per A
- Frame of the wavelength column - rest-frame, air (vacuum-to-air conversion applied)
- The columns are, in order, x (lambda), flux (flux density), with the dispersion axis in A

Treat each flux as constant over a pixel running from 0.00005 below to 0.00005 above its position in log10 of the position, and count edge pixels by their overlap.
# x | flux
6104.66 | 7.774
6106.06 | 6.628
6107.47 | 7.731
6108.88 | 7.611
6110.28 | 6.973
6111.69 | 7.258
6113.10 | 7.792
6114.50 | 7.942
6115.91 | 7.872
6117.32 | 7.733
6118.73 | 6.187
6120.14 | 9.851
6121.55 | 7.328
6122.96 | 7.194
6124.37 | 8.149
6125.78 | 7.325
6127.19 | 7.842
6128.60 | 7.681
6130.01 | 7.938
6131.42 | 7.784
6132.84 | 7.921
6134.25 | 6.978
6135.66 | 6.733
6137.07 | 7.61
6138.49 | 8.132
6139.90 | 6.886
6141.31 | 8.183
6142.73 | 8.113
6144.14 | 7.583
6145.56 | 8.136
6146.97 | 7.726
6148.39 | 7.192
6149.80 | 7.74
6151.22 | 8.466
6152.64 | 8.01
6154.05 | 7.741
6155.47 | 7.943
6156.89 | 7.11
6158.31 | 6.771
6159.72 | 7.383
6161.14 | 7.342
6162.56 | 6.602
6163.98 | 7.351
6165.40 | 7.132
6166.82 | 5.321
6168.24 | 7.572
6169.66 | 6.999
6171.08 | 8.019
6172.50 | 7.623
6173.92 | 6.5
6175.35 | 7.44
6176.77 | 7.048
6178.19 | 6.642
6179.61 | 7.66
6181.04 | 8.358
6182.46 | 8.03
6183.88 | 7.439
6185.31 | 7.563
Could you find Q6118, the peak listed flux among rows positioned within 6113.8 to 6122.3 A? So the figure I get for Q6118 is 9.851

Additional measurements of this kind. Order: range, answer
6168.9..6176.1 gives 8.019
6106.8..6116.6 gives 7.942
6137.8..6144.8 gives 8.183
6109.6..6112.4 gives 7.258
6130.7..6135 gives 7.921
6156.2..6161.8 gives 7.383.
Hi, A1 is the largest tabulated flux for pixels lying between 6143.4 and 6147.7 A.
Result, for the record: 8.136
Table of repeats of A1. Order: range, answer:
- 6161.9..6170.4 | 7.572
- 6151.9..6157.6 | 8.01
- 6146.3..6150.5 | 7.74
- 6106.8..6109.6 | 7.731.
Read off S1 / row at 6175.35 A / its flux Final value 7.44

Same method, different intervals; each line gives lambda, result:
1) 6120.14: 9.851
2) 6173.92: 6.5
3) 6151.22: 8.466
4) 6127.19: 7.842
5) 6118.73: 6.187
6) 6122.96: 7.194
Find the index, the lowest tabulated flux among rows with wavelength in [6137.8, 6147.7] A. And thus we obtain 6.886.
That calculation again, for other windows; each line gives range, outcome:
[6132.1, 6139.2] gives 6.733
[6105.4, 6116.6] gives 6.628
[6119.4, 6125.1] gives 7.194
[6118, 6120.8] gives 6.187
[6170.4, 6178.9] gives 6.5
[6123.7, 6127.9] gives 7.325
